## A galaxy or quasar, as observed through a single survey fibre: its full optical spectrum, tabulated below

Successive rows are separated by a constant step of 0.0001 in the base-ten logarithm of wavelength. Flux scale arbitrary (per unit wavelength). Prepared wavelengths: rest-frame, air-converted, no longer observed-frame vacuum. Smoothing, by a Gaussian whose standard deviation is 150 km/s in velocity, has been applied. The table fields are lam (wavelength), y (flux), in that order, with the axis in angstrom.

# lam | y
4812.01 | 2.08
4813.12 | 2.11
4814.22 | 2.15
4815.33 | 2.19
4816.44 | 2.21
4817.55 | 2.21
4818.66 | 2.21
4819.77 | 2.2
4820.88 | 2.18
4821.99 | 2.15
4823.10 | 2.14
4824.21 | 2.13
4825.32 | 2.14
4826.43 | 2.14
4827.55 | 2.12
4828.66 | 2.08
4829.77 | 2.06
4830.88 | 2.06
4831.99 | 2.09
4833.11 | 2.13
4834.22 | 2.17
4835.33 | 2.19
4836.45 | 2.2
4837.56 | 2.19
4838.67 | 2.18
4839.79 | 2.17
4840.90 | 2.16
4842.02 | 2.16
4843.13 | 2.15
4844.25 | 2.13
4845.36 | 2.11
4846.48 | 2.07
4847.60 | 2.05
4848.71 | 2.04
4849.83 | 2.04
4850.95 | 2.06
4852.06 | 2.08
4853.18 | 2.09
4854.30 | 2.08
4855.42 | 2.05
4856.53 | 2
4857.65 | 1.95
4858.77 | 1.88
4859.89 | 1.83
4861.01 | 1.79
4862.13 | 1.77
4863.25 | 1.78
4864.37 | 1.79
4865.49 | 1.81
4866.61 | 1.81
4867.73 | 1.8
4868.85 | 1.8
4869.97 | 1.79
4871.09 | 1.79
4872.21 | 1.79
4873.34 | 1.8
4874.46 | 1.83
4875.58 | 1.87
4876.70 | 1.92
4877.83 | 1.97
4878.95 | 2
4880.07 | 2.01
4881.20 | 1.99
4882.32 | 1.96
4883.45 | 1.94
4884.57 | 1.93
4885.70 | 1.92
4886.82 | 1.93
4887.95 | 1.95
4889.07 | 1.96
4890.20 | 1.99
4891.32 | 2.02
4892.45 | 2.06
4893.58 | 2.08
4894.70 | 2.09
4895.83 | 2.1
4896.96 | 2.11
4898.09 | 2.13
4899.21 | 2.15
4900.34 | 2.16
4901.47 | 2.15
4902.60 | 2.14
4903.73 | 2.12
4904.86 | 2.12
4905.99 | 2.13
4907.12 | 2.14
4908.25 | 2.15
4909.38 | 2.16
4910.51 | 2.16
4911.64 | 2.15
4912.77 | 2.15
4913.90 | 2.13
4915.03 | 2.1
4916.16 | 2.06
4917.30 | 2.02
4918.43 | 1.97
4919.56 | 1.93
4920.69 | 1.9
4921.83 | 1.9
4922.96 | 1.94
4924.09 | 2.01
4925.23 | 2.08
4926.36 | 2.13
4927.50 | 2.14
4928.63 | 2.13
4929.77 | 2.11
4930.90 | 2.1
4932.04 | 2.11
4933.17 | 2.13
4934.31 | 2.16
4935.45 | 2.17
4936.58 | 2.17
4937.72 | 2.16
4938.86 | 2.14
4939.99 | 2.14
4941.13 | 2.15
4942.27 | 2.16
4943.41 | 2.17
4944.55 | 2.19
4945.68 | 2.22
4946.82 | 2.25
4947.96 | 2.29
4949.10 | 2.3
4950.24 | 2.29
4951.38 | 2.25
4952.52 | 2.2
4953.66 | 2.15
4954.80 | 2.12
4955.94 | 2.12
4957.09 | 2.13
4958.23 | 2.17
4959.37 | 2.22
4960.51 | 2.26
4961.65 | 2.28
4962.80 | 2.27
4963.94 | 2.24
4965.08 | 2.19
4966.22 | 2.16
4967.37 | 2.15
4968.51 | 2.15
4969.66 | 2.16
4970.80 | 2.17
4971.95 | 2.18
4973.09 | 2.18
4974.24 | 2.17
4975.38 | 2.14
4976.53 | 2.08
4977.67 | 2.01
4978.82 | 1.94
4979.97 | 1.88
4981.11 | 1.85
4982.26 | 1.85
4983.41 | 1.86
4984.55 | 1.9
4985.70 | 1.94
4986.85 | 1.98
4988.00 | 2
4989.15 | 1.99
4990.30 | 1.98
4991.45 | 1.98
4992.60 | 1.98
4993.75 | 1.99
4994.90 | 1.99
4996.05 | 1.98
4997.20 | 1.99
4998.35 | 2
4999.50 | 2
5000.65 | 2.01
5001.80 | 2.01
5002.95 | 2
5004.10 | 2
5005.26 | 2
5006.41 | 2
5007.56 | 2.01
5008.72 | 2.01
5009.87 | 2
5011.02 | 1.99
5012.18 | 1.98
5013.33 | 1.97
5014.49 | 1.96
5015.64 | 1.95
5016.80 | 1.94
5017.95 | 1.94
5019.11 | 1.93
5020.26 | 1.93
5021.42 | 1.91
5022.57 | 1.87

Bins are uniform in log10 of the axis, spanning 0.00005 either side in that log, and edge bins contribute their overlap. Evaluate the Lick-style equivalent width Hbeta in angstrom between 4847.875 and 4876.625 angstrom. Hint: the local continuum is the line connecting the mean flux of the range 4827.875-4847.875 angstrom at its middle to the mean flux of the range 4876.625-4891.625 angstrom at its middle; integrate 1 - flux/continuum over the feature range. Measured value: 2.1 angstrom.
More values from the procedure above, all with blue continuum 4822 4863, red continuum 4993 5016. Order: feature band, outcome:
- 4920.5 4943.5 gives -0.83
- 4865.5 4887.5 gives 1.83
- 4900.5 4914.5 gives -0.70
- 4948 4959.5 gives -1.03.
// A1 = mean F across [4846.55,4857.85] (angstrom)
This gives 2.05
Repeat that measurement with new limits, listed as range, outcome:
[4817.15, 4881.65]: 2.02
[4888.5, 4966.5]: 2.13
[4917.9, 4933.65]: 2.04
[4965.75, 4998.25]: 2.02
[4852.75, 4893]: 1.91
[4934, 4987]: 2.14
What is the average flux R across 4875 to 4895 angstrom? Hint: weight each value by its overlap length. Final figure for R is 1.98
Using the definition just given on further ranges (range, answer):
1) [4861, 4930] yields 2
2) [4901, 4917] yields 2.13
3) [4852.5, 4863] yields 1.93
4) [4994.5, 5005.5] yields 2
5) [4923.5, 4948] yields 2.15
